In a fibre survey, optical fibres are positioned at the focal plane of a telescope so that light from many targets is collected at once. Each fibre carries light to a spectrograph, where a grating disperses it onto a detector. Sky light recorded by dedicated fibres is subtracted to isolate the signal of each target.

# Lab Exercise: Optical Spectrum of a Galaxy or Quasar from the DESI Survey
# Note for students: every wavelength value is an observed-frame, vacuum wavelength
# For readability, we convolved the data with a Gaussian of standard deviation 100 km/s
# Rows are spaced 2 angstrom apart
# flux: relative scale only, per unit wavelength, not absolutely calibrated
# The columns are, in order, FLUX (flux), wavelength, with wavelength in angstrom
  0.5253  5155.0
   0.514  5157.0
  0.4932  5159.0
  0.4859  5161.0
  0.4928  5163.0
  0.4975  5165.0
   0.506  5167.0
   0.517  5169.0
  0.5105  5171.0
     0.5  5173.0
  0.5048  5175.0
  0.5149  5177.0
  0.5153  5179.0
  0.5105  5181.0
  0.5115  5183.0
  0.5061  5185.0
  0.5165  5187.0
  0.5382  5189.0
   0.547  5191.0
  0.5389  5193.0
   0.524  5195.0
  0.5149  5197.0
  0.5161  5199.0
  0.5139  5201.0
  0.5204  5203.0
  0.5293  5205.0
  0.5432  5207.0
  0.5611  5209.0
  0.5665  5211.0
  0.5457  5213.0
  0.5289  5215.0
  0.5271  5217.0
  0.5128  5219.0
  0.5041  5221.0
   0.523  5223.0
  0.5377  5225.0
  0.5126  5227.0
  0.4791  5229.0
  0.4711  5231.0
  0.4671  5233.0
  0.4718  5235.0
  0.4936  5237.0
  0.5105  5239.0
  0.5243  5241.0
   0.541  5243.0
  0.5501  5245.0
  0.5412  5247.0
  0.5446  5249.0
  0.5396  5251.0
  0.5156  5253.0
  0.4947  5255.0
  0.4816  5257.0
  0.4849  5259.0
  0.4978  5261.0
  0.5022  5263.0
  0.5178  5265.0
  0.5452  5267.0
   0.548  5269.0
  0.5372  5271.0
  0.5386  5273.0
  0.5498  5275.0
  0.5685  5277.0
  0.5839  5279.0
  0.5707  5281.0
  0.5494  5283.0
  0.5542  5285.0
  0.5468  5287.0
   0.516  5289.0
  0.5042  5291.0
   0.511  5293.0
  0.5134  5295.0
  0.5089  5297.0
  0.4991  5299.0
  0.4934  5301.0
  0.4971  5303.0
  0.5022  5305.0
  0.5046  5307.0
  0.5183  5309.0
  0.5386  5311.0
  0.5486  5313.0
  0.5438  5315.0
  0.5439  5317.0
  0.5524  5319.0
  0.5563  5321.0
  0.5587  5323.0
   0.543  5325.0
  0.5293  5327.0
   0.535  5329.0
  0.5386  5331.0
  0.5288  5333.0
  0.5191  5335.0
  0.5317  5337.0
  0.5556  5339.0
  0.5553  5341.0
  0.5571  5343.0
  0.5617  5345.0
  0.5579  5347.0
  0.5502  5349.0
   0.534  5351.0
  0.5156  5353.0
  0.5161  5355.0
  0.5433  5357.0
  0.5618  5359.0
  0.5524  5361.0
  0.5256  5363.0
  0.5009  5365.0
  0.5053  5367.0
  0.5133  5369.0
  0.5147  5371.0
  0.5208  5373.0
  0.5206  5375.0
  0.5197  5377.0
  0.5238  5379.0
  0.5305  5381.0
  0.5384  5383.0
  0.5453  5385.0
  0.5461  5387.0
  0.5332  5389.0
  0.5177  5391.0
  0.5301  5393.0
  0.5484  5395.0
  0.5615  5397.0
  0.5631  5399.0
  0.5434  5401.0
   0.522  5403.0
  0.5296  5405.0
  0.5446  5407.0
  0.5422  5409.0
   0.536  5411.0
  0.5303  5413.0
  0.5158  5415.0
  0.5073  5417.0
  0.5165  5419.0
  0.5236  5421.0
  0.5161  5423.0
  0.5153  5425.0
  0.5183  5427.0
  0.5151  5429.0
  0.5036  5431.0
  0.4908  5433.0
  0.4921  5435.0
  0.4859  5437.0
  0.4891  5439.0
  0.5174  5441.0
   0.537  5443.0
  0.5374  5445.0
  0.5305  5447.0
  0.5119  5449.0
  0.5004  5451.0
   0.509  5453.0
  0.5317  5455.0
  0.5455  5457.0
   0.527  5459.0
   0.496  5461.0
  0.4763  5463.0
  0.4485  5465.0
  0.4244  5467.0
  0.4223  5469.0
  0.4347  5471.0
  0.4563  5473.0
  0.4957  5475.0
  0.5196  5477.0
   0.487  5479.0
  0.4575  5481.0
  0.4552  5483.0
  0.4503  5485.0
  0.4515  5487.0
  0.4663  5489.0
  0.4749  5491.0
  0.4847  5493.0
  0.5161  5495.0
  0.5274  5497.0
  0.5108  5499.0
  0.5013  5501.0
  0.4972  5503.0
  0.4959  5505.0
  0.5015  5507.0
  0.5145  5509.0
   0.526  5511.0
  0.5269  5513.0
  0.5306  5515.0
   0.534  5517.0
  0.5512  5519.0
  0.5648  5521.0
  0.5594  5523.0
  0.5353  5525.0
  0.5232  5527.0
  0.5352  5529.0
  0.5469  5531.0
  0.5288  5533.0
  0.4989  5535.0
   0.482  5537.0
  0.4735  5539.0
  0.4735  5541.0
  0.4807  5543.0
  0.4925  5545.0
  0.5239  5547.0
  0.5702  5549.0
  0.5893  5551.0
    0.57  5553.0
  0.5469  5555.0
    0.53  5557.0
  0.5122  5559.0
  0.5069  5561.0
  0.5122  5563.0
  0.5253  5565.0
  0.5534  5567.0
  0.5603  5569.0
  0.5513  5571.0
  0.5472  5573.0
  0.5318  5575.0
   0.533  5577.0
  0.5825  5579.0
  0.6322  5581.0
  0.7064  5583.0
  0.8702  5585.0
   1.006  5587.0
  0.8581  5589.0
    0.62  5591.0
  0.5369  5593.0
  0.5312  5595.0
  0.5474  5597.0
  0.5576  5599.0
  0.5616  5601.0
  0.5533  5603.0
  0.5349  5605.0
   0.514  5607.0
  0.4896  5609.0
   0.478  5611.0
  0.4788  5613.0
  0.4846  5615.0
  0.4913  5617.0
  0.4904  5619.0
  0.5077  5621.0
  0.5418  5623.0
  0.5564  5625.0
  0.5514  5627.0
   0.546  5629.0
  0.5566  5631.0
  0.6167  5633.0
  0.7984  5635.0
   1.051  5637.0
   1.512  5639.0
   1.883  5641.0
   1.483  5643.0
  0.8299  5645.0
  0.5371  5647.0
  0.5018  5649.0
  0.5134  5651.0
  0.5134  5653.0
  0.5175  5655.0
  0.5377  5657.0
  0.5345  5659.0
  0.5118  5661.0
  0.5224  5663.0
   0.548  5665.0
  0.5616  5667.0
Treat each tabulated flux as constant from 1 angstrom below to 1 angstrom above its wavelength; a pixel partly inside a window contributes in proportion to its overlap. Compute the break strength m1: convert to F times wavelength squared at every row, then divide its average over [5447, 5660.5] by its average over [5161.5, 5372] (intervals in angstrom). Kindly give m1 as 1.22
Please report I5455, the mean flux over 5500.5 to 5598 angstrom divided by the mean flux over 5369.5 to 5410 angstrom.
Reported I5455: 1.0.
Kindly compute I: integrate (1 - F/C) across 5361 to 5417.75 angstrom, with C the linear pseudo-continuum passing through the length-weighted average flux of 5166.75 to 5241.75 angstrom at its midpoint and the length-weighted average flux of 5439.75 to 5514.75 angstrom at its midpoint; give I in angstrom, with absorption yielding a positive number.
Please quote -3.3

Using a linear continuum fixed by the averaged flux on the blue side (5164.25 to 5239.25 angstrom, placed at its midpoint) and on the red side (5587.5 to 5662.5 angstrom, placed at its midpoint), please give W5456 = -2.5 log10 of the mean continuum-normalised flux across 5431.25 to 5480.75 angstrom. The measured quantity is 0.21 mag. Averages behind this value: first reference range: 0.516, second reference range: 0.659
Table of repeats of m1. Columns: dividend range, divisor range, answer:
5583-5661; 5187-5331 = 1.47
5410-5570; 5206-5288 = 1.06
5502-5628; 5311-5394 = 1.11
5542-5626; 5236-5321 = 1.20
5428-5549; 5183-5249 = 1.07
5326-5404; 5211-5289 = 1.07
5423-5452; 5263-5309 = 1.02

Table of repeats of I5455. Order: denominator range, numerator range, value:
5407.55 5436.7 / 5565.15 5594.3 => 1.25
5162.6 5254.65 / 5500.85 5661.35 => 1.16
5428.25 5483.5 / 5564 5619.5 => 1.18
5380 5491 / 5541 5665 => 1.23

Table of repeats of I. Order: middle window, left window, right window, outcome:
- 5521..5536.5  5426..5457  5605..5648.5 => 2.0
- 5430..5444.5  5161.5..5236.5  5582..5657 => 2.5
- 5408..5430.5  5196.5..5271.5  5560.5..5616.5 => 1.3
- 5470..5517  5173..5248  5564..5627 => 5.9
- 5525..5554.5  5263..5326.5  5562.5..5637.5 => 3.0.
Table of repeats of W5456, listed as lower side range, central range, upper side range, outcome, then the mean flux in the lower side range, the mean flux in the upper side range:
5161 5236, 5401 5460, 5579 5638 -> 0.10 mag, 0.516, 0.609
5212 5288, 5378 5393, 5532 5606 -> 0.02 mag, 0.524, 0.573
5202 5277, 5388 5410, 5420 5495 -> -0.08 mag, 0.521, 0.492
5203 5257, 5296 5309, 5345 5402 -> 0.05 mag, 0.52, 0.534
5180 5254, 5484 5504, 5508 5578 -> 0.09 mag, 0.522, 0.53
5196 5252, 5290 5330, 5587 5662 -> 0.05 mag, 0.521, 0.662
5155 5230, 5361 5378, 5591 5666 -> 0.11 mag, 0.518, 0.646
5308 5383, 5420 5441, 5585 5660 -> 0.15 mag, 0.536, 0.674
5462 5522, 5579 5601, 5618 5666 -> -0.07 mag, 0.49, 0.715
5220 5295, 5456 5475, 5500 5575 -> 0.12 mag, 0.522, 0.526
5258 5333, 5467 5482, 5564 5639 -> 0.23 mag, 0.531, 0.608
